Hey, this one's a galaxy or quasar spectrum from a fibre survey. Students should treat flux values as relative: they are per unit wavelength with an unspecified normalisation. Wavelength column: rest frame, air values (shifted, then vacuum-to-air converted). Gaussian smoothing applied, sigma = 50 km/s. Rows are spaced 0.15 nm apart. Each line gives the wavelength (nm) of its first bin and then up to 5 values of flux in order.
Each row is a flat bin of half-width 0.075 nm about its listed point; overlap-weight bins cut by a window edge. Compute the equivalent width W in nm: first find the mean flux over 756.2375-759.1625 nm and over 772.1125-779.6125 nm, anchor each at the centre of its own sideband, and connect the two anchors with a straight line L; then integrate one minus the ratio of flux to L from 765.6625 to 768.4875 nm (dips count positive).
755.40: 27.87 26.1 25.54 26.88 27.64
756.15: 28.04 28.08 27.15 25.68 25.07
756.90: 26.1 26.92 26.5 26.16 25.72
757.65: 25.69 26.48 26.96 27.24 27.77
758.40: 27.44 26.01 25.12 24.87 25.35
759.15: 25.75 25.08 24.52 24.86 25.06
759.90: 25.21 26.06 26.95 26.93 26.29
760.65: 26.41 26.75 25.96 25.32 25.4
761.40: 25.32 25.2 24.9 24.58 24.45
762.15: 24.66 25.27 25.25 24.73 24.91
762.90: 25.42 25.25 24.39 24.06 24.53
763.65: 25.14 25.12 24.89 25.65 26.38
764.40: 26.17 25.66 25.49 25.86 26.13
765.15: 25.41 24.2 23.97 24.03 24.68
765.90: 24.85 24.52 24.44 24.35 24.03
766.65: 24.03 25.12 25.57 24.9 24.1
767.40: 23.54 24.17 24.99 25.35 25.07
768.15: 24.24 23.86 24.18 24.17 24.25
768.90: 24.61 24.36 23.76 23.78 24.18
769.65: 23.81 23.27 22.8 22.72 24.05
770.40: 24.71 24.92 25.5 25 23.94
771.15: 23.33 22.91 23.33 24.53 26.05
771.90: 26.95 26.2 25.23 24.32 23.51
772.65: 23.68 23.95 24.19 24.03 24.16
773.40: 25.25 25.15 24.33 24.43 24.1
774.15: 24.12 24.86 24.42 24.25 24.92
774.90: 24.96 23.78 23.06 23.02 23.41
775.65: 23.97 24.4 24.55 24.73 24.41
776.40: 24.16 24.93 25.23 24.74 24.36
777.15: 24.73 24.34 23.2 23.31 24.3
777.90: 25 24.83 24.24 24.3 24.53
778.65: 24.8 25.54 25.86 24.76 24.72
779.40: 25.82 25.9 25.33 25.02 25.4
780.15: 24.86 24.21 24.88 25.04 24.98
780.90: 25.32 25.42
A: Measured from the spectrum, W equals 0.09 nm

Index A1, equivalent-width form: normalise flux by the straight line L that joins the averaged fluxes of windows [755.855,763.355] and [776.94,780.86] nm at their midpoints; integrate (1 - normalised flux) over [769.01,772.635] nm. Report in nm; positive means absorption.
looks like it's 0.14 nm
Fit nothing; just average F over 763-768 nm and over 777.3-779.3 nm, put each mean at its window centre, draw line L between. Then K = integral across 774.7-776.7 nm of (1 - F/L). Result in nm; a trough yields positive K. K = 0.03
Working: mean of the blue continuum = 24.9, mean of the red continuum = 24.6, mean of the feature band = 24.2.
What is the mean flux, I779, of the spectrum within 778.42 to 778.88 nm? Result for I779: 25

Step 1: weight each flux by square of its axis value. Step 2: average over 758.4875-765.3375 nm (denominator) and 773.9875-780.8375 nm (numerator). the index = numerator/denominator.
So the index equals 1.01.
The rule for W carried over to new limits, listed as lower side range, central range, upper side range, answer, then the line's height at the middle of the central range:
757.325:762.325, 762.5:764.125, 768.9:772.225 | 0.025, 25.3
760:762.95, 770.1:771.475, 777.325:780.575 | 0.055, 25.1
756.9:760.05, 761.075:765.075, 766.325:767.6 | -0.011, 25.1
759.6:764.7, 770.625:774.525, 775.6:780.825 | 0.069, 25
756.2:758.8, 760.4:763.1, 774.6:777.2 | 0.065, 26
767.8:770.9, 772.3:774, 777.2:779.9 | 0.012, 24.4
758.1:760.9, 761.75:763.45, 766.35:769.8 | 0.037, 25.4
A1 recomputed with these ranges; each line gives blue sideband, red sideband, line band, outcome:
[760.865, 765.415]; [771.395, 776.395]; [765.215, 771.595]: 0.150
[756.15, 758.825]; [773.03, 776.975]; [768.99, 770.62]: 0.075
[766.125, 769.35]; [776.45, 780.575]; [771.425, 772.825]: -0.017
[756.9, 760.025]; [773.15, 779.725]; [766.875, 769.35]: 0.074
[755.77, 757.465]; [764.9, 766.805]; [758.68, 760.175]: 0.047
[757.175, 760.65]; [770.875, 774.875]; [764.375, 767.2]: 0.041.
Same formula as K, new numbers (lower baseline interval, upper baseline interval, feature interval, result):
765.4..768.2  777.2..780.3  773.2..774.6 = 0.01 nm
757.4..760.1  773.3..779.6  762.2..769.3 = 0.15 nm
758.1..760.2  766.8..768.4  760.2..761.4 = -0.03 nm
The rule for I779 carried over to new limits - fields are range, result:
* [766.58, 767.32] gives 24.8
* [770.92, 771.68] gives 23.6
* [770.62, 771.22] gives 24.5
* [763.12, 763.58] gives 24.3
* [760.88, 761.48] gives 25.5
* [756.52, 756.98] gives 25.6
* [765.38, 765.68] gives 24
